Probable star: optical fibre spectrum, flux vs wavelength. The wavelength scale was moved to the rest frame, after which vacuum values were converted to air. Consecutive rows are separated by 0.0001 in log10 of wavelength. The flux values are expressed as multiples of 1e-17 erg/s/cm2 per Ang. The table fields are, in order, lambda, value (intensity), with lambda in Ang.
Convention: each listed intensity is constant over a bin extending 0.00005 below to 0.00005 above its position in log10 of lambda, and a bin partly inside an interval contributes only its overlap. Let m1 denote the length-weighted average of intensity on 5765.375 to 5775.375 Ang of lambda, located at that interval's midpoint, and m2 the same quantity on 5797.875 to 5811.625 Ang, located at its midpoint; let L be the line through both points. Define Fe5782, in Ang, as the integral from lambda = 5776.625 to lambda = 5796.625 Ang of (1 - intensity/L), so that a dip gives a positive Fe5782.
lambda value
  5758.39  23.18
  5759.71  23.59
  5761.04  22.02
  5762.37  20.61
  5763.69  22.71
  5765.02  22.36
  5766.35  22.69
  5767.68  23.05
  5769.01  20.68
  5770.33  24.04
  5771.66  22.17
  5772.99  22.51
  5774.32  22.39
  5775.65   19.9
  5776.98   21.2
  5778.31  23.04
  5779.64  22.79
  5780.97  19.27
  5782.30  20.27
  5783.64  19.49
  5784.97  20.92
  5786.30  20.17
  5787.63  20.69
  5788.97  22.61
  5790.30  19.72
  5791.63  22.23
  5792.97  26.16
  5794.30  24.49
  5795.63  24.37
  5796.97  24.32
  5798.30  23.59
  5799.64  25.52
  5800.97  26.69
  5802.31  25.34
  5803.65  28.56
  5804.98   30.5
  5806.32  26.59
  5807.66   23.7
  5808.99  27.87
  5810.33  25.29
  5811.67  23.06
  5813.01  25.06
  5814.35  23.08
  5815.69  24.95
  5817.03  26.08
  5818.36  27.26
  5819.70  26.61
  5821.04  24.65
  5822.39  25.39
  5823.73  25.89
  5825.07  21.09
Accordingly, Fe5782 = 1.94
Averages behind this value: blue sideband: 22.4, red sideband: 26.3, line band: 21.9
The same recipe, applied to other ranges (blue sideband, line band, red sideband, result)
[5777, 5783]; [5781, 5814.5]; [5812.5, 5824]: -1.0 Ang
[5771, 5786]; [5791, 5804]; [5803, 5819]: -0.5 Ang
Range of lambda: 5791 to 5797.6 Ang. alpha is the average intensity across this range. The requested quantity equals 24.3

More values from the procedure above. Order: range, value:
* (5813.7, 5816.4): 24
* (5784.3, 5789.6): 21.1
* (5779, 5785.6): 20.5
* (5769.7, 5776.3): 22.2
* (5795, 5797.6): 24.3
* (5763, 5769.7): 22.3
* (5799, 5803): 25.8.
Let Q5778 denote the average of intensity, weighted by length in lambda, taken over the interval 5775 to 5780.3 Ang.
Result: 21.7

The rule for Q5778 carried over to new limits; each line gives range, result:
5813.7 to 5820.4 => 25.6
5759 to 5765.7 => 22.3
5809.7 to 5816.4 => 24.3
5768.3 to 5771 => 22.4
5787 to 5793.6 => 22.2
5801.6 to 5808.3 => 26.9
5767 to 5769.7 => 21.9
